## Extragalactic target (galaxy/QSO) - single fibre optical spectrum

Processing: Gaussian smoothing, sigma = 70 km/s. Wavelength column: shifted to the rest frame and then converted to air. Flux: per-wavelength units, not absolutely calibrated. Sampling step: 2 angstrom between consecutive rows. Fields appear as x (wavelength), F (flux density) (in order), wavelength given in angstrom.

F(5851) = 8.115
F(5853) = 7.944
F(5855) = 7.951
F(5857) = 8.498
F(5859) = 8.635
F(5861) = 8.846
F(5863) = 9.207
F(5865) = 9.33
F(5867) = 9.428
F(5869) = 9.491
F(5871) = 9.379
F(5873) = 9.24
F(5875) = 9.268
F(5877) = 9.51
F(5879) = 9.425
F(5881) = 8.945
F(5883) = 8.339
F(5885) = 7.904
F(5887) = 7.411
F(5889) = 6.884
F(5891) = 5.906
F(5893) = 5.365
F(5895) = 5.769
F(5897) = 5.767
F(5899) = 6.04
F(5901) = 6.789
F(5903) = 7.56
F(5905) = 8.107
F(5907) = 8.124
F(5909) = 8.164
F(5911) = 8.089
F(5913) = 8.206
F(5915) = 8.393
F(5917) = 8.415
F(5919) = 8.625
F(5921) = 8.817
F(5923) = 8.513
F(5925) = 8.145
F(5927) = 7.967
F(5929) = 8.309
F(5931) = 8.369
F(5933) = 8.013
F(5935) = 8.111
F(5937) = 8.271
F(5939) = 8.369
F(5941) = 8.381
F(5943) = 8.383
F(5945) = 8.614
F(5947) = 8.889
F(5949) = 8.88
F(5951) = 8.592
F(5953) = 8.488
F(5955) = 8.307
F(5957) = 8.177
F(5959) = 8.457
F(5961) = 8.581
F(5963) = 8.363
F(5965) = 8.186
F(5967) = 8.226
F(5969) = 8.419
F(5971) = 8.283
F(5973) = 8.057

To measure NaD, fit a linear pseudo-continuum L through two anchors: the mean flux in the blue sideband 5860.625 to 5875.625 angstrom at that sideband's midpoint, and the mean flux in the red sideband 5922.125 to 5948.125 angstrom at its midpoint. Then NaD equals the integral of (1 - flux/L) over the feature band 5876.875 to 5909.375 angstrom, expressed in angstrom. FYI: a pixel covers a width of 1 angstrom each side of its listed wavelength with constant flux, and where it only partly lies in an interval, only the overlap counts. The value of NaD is 5.8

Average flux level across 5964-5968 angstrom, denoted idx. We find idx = 8.21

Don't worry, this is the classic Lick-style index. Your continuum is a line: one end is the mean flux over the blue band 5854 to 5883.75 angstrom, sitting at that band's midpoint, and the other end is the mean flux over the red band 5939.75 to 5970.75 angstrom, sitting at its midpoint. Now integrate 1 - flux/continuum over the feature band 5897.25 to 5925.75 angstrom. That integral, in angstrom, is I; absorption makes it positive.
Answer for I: 2.6 angstrom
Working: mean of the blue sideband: 9.04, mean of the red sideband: 8.46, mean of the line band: 7.94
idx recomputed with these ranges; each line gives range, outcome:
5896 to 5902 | 6.2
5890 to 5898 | 5.7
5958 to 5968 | 8.36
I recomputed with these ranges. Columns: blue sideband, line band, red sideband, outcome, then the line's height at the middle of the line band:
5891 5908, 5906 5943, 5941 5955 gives -3.24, 7.65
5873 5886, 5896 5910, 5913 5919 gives 2.22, 8.59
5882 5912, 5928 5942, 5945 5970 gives -0.54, 7.95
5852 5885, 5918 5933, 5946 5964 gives 0.52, 8.66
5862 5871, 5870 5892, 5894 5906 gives -0.40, 8.2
